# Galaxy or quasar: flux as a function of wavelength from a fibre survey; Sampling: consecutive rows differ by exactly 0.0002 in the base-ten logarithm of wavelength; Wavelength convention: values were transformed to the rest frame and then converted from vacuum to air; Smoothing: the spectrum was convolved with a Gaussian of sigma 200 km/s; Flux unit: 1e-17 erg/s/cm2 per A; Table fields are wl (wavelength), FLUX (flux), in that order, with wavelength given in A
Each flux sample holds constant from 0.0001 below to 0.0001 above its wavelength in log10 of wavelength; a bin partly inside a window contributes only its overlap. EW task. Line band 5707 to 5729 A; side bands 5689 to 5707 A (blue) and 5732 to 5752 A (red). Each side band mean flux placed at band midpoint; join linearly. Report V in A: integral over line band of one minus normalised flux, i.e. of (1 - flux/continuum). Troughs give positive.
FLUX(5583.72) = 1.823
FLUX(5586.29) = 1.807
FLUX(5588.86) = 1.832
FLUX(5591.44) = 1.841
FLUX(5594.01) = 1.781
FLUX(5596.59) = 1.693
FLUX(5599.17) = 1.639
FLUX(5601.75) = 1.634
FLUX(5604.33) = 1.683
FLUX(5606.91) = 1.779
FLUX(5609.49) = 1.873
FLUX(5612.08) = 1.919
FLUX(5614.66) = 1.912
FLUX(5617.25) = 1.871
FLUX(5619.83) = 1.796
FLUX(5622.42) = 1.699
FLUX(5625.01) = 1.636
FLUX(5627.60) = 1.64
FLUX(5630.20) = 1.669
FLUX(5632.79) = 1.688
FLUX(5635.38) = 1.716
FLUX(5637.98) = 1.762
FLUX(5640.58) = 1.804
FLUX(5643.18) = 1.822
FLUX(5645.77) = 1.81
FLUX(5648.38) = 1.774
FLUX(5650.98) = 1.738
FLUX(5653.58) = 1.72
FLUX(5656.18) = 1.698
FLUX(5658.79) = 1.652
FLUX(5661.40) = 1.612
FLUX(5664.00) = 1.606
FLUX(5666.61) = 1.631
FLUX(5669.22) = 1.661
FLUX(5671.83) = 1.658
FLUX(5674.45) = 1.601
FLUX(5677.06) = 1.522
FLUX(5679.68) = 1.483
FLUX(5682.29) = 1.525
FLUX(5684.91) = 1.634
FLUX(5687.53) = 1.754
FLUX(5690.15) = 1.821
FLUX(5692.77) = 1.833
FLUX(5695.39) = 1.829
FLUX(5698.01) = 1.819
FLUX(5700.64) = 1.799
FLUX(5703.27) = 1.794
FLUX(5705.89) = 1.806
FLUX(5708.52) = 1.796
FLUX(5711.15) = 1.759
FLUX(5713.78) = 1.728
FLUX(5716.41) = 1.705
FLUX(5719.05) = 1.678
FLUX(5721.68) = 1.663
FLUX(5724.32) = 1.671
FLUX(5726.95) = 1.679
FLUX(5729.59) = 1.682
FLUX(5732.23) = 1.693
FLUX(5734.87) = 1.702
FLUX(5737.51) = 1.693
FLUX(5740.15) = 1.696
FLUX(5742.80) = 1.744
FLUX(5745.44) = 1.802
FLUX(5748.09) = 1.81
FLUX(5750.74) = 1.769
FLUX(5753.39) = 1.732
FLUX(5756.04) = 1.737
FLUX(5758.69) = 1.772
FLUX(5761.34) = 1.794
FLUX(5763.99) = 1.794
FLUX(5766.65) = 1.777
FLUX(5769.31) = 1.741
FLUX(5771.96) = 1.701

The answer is 0.9 A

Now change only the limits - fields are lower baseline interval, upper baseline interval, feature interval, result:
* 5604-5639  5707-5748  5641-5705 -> 1.4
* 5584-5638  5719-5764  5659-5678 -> 1.4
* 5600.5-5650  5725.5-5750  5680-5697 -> 0.2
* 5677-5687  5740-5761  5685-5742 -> -3.1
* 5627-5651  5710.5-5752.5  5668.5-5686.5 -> 1.6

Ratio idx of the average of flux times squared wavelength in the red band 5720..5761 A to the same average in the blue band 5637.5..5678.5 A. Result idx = 1.05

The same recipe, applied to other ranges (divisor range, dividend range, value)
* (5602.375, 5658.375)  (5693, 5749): 1.02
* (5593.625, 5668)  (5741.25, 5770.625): 1.07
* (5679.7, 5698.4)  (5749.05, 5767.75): 1.05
